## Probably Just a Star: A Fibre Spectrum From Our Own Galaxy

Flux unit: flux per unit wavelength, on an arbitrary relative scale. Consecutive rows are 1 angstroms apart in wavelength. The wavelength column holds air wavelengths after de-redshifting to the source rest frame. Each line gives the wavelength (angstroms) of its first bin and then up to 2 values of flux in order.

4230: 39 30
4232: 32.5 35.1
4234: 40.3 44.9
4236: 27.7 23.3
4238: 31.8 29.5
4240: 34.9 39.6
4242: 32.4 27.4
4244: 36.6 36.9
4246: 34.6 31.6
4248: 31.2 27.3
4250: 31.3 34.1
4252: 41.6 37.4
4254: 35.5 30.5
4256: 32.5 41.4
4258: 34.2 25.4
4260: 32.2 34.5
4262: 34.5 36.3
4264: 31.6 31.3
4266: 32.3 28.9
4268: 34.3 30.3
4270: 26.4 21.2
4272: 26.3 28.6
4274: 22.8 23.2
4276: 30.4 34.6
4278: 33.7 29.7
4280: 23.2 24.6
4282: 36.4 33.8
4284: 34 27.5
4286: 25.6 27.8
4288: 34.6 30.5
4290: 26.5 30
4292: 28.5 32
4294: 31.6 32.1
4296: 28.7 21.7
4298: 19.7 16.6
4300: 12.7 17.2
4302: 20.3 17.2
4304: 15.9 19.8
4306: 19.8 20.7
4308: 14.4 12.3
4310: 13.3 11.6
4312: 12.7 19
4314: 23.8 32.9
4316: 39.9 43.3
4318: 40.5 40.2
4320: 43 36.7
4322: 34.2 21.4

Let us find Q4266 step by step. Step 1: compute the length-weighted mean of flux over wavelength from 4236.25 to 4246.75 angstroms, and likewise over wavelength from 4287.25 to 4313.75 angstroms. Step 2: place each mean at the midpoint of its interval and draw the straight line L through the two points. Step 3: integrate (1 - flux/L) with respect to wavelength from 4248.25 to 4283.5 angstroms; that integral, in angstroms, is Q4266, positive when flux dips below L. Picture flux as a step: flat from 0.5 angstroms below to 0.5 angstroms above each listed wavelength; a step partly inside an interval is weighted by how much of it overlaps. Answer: -4.0 angstroms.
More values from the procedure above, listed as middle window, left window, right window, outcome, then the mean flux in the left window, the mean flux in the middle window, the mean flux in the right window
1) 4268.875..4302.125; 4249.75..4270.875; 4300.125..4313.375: -4.8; 33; 27.2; 16.3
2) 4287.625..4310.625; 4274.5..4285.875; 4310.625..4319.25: 5.7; 30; 22.3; 29.3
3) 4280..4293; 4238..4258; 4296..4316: -3.2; 34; 29.8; 18.8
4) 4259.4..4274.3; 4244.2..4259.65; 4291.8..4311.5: -0.2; 33.7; 30.2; 20.2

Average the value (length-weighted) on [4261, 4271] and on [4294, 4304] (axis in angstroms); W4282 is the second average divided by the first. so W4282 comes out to 0.67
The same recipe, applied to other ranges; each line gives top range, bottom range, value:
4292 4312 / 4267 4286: 0.69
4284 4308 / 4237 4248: 0.73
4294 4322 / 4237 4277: 0.76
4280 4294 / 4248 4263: 0.89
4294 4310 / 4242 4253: 0.58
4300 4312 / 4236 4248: 0.50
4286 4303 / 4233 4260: 0.76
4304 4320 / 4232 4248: 0.73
